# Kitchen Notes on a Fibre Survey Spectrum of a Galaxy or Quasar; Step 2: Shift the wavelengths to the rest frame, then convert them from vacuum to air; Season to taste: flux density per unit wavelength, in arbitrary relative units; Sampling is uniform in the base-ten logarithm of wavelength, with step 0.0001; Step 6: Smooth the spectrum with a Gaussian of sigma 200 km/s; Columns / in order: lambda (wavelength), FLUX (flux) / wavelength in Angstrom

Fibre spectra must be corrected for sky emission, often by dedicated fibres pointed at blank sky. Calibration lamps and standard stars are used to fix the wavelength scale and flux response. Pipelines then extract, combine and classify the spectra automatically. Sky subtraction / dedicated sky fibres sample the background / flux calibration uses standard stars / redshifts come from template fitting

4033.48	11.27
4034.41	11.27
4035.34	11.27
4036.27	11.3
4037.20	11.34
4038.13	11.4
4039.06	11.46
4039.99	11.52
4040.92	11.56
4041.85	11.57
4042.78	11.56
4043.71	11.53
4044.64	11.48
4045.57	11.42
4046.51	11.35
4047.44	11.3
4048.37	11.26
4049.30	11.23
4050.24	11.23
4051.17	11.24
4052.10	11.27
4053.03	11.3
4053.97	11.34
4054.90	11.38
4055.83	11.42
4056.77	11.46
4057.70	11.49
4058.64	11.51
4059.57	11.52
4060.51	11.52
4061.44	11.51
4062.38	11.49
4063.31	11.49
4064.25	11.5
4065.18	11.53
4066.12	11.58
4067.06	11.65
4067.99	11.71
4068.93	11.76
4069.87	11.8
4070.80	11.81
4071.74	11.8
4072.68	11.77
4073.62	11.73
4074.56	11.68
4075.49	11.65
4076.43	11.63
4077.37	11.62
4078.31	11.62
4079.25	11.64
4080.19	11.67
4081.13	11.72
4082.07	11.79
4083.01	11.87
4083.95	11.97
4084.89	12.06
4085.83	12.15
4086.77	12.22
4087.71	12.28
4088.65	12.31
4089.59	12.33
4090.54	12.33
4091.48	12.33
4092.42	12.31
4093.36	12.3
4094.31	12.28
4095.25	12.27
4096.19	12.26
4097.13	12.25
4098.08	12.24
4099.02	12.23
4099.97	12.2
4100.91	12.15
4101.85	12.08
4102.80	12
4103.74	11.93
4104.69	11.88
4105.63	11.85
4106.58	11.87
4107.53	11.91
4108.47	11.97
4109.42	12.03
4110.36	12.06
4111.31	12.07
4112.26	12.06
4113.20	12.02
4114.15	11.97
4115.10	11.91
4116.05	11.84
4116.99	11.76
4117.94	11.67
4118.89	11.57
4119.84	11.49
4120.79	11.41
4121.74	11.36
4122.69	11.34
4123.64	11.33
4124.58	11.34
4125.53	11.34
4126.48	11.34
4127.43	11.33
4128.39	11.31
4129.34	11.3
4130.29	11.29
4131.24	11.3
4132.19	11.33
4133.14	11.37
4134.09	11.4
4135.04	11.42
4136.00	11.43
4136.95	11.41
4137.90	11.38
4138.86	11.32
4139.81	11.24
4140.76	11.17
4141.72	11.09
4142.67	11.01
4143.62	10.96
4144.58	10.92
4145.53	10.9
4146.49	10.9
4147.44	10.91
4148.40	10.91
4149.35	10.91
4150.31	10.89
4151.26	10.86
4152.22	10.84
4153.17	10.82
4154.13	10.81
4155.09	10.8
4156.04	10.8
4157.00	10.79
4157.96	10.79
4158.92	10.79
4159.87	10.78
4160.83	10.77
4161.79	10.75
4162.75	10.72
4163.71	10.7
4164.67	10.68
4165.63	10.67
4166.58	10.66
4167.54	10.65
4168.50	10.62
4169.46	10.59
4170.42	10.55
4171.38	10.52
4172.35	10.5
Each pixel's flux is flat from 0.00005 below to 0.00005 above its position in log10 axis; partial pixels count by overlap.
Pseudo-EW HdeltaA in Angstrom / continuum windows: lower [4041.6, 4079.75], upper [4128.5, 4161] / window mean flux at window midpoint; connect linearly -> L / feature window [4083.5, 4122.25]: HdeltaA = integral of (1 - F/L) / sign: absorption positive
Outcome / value -2.5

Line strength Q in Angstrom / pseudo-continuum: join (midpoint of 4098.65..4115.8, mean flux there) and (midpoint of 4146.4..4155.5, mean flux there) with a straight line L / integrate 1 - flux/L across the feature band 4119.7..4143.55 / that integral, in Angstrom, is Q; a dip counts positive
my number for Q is 0.1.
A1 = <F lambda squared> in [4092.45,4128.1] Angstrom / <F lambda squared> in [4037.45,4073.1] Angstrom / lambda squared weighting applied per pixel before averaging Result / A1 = 1.1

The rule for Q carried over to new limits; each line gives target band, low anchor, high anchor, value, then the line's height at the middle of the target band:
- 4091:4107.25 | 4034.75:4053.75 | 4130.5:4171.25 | -1.4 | 11.2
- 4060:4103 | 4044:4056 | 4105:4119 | -1.1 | 11.6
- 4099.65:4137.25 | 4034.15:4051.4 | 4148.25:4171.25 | -2.4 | 11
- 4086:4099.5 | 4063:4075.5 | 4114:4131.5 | -0.8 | 11.6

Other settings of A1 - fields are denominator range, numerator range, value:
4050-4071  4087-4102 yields 1.08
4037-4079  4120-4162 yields 1.00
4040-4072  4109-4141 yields 1.04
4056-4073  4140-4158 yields 0.98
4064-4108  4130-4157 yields 0.95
